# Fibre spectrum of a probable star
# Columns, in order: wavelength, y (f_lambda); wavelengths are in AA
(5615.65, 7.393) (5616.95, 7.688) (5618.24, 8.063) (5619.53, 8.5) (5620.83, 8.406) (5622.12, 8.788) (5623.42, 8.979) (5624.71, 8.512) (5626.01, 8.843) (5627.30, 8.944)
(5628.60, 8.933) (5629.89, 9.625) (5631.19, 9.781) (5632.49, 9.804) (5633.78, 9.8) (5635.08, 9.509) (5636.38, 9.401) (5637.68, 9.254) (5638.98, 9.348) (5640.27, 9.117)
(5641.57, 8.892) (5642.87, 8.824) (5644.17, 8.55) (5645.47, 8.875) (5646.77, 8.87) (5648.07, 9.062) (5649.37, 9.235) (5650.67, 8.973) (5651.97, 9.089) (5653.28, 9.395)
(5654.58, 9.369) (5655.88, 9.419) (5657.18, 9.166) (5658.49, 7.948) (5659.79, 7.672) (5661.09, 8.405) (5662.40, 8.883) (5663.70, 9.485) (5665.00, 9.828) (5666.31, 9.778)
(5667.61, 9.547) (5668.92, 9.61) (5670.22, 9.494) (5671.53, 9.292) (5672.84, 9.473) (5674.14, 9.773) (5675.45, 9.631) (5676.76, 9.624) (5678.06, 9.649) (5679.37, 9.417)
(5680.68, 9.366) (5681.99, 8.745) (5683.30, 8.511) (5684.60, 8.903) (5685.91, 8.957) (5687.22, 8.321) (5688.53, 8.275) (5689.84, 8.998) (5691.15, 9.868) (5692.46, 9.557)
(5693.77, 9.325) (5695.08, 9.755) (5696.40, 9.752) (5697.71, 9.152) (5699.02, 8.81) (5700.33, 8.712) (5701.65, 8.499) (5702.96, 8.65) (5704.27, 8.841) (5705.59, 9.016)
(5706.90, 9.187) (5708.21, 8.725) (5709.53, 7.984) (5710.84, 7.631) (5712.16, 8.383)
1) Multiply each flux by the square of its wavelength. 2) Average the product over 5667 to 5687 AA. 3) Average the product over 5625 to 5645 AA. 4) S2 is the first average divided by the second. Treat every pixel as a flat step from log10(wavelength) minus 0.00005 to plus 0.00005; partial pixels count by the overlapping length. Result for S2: 1.0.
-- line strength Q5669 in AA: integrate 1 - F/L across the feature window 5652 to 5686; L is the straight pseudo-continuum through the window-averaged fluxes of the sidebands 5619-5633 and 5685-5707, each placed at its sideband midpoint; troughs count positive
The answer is -0.7 AA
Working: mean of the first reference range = 9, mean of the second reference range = 9.03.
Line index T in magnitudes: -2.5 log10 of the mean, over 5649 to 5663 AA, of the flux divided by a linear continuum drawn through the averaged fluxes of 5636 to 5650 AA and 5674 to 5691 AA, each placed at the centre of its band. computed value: 0.024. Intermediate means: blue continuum 9.03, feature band 8.86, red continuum 9.09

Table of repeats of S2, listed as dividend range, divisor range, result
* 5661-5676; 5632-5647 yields 1.04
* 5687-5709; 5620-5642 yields 1.01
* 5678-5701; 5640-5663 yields 1.04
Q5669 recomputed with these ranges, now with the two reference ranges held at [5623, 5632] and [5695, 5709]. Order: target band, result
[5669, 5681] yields -0.7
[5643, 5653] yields 0.1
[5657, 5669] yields 0.1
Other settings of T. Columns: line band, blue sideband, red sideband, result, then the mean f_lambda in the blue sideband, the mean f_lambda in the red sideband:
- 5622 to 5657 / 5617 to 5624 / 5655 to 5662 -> -0.08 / 8.47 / 8.56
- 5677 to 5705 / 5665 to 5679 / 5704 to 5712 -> 0.00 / 9.59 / 8.54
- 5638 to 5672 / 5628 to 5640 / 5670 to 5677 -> 0.05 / 9.49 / 9.54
